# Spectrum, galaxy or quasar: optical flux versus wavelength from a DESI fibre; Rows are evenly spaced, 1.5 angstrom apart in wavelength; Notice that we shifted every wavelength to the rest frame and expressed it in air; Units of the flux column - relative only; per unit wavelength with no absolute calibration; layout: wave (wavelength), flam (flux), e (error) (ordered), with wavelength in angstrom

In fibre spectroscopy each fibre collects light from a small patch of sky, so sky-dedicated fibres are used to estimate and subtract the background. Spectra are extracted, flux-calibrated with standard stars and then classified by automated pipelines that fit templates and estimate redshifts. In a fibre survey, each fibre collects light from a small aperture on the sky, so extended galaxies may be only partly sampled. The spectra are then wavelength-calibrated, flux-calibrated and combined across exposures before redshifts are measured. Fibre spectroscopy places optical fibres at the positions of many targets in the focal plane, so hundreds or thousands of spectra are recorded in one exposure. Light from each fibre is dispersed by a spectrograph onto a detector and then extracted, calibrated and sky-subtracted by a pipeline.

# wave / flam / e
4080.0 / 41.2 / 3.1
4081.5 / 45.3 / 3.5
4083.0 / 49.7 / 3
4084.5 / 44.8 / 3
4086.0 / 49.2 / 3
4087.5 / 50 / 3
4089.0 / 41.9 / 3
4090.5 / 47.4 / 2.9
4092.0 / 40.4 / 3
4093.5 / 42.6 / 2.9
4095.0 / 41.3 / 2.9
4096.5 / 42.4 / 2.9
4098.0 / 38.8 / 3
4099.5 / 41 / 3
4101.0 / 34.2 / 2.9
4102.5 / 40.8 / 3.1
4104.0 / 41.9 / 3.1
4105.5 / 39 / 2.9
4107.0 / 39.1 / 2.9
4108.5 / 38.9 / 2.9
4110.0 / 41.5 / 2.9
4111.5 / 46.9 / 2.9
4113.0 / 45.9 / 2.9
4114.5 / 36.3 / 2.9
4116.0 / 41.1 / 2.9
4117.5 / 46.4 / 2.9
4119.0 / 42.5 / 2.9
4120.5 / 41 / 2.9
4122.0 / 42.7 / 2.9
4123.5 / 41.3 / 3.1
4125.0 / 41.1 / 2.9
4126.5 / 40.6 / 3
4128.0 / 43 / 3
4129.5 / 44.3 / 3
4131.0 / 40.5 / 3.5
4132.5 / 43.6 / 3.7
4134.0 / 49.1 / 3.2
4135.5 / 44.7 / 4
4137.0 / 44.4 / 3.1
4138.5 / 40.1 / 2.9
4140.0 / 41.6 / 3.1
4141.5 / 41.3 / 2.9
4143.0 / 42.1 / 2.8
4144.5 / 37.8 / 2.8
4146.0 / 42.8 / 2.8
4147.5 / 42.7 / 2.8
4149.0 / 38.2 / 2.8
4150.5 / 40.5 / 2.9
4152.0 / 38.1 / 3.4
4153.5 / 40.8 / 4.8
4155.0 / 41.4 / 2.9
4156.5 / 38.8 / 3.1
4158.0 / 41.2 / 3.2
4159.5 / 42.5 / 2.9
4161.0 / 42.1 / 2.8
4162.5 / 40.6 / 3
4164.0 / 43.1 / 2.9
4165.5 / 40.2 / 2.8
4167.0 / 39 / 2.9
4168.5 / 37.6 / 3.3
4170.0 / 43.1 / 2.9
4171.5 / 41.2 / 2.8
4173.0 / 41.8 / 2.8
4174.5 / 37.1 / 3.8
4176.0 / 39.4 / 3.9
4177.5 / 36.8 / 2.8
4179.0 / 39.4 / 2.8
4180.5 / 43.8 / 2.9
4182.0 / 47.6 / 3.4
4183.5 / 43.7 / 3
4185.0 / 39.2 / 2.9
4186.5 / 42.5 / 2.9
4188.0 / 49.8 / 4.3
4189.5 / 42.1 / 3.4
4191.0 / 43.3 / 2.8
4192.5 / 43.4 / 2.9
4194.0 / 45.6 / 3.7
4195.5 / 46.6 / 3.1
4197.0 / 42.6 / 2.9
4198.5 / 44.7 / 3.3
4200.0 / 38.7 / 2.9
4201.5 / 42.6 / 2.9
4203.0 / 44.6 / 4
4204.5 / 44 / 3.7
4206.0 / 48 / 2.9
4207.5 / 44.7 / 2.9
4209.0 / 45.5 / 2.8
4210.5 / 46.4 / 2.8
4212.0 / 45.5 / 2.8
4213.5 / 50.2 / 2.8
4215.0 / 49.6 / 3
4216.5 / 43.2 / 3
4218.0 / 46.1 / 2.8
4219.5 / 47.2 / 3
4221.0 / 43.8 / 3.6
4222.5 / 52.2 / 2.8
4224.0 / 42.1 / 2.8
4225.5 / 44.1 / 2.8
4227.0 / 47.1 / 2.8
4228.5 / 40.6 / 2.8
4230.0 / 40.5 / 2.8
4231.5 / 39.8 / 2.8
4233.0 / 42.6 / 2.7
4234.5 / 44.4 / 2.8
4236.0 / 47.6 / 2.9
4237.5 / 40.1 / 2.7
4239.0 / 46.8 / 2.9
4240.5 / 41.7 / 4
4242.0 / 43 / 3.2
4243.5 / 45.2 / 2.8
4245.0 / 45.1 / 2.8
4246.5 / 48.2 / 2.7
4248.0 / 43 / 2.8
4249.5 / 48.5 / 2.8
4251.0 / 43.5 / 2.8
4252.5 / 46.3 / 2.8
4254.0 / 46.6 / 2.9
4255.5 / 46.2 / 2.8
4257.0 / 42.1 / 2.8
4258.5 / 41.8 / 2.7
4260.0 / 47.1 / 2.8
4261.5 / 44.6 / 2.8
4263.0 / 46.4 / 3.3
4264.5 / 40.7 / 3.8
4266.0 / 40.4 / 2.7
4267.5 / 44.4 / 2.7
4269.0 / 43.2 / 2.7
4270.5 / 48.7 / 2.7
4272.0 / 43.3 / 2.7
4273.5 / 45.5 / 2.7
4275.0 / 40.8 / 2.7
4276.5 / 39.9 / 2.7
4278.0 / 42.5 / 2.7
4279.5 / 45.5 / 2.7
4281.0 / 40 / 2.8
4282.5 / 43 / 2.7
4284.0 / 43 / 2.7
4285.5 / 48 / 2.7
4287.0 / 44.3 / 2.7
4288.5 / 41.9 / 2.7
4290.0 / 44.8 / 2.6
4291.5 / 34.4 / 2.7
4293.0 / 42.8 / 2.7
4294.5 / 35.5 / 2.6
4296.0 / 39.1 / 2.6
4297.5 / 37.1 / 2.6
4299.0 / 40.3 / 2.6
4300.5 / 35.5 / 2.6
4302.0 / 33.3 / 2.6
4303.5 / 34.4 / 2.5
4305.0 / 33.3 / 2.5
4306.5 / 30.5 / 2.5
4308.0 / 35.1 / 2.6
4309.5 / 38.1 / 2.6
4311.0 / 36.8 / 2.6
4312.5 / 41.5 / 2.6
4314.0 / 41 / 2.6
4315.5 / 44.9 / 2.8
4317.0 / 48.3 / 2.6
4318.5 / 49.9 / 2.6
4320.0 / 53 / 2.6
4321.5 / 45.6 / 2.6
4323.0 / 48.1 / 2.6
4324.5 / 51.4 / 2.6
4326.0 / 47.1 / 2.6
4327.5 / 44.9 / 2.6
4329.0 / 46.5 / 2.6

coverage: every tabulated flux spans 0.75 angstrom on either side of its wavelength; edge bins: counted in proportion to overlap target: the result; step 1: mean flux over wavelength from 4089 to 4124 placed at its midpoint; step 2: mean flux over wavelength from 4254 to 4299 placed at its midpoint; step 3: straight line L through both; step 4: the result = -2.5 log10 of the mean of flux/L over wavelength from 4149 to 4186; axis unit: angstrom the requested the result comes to 0.03 mag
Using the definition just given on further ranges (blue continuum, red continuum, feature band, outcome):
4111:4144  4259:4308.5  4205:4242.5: -0.083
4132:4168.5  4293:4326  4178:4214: -0.076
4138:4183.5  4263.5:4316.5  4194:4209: -0.090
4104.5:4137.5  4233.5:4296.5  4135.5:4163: 0.042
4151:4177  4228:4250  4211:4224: -0.099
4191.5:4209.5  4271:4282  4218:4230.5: -0.028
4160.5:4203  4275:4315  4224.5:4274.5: -0.096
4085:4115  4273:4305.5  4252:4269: -0.094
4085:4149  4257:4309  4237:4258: -0.090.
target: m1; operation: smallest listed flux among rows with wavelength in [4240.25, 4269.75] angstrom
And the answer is 40.4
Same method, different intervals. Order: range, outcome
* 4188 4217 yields 38.7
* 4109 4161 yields 36.3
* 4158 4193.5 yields 36.8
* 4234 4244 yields 40.1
